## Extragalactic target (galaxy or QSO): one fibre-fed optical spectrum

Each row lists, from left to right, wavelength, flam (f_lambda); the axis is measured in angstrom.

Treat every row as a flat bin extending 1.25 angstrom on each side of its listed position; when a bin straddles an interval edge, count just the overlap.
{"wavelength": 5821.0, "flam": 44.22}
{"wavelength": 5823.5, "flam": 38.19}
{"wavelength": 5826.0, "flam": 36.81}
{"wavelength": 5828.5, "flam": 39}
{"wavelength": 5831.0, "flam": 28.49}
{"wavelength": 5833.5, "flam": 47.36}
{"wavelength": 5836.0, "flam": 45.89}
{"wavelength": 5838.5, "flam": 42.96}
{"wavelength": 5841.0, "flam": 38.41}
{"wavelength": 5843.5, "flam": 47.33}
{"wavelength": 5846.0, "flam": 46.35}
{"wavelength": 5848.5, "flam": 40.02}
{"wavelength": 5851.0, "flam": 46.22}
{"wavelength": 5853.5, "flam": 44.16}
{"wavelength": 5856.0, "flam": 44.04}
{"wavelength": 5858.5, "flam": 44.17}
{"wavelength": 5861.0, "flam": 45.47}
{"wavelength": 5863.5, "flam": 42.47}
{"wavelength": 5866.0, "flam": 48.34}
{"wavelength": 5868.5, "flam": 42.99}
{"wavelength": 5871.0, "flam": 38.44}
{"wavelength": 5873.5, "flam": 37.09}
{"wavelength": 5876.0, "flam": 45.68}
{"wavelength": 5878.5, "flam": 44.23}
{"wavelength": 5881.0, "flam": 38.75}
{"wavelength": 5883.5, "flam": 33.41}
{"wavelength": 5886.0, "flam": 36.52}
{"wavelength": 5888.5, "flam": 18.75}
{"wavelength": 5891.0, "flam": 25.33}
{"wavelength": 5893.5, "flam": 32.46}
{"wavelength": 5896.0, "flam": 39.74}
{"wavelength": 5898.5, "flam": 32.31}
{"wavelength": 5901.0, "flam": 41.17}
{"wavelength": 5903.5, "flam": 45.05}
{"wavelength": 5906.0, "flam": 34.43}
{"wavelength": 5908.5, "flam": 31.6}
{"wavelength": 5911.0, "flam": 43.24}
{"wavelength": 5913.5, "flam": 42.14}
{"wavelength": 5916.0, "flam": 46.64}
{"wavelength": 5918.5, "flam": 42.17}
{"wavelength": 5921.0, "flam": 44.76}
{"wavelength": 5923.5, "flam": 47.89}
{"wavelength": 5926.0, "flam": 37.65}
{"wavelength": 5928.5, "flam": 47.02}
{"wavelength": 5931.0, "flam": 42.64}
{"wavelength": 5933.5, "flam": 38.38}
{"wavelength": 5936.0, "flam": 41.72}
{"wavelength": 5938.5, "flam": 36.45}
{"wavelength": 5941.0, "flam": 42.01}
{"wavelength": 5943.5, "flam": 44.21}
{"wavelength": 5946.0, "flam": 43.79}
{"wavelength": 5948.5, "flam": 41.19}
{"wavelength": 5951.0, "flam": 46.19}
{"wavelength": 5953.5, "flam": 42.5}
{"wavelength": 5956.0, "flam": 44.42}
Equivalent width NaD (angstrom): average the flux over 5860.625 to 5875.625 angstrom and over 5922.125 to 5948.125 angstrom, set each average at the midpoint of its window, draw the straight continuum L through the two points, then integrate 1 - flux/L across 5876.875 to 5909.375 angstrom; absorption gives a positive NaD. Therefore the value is 5.6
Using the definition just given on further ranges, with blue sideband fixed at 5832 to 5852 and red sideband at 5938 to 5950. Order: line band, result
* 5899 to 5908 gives 0.8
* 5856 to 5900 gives 5.2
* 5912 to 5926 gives -0.5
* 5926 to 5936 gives 0.1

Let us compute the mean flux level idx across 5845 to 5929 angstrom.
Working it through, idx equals 40.2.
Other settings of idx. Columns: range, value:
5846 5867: 44.4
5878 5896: 32.8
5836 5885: 42.7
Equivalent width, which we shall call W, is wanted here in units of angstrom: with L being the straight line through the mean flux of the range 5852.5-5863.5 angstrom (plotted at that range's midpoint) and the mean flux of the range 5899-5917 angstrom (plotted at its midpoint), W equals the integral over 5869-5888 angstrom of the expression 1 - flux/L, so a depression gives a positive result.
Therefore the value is 1.8 angstrom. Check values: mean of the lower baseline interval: 44.2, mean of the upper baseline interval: 40.2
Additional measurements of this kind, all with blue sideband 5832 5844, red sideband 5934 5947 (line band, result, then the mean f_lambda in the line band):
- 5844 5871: -0.5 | 44.2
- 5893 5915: 2.1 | 38.3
